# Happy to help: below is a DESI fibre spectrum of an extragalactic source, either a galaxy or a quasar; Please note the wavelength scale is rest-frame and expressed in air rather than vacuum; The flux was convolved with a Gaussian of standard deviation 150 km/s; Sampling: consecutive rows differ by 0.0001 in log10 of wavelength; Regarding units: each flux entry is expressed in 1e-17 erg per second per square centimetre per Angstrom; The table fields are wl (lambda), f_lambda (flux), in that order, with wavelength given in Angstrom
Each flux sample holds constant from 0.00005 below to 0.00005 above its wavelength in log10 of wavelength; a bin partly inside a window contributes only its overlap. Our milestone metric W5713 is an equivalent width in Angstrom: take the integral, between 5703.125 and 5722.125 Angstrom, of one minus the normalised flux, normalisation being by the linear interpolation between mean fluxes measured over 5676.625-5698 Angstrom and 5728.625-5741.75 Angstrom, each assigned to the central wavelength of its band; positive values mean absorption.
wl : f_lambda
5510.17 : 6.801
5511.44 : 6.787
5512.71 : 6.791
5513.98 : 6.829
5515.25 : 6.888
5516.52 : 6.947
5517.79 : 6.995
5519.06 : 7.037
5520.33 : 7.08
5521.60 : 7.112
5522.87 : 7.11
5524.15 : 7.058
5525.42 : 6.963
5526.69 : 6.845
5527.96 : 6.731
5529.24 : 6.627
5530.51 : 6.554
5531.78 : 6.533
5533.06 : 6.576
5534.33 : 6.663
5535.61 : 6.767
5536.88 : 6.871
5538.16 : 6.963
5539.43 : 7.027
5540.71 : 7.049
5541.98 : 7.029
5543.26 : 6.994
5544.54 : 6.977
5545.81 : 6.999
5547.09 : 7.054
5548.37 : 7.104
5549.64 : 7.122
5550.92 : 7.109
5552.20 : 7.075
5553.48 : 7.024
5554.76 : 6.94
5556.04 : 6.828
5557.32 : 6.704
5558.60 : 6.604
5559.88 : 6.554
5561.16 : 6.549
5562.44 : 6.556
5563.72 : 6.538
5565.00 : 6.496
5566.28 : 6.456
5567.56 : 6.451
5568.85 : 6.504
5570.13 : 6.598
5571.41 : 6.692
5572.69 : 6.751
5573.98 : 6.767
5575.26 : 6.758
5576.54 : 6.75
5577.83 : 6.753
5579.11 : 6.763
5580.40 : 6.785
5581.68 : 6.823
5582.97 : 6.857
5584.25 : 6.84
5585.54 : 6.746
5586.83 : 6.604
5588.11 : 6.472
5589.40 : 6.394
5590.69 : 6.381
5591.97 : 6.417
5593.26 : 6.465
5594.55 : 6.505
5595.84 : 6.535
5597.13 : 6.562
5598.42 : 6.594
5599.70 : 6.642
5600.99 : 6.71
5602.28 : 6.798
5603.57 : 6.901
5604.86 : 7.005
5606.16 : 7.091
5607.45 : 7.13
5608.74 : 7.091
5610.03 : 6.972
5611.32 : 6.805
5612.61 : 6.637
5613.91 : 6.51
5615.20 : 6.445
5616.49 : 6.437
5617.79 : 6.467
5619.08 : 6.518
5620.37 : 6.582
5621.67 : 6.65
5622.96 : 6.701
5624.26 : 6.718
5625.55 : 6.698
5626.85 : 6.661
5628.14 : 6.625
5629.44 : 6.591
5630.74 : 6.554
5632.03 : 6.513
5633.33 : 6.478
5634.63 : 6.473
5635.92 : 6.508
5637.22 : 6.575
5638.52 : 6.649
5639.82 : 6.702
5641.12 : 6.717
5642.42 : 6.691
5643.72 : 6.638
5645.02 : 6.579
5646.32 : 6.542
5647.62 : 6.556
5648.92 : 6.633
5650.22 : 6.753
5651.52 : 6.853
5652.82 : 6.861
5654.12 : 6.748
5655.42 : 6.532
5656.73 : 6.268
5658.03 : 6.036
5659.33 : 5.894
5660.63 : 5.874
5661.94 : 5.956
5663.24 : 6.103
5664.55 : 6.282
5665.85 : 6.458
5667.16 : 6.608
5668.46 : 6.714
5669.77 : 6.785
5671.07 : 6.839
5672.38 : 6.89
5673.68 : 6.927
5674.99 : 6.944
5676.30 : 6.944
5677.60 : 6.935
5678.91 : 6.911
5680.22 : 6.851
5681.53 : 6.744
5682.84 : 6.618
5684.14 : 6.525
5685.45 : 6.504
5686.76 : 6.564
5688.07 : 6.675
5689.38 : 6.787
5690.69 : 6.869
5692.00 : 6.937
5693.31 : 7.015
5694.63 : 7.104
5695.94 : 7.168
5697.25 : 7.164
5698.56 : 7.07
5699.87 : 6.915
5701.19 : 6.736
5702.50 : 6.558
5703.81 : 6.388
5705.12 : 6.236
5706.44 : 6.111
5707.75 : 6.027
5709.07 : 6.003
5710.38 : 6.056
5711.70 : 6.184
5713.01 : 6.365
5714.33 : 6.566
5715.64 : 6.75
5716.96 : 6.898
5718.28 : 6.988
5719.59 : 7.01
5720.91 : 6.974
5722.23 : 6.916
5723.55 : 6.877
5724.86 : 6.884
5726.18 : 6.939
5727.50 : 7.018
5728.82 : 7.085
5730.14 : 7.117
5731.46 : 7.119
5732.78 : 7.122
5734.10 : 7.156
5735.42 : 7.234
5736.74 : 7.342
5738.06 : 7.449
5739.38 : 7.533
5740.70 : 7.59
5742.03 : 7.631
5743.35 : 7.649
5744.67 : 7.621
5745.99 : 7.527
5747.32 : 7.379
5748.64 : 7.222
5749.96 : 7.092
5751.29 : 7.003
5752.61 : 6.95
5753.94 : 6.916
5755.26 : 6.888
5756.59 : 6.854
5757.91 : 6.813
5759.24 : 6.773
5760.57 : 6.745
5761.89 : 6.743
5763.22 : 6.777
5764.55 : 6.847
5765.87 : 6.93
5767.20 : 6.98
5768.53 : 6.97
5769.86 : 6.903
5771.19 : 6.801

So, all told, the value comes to 1.6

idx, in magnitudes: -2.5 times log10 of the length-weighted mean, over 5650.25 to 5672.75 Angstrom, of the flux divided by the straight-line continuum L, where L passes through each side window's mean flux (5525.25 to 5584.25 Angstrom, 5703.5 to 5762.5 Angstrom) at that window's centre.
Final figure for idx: 0.07 mag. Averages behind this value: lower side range 6.79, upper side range 6.93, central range 6.46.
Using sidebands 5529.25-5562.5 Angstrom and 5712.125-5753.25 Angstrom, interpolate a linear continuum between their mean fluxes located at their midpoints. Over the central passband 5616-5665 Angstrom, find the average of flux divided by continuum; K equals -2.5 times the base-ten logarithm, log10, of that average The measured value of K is 0.08 mag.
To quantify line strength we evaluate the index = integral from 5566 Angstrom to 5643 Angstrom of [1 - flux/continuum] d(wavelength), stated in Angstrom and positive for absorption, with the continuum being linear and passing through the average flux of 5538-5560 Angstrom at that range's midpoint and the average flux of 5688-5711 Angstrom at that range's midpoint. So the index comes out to 2.14 Angstrom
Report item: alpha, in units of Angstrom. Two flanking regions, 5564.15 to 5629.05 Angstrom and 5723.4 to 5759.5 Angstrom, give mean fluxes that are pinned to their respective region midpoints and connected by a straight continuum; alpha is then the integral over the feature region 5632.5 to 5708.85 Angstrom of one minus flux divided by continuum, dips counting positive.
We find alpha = 3.4 Angstrom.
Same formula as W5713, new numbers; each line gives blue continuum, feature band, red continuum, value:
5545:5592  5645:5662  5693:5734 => 0.76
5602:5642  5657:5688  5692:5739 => 0.91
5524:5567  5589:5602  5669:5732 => 0.51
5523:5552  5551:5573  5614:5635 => 0.42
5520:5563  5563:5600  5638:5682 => 0.90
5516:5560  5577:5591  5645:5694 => 0.26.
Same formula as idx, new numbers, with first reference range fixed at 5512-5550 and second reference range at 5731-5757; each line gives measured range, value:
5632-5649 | 0.08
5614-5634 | 0.08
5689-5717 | 0.09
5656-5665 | 0.18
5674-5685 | 0.05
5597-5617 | 0.04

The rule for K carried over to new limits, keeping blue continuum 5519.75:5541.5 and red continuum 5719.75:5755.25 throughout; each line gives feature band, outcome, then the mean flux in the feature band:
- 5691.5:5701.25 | 0.02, 7.03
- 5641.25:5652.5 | 0.06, 6.67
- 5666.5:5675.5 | 0.04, 6.81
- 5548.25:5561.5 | 0.00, 6.87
